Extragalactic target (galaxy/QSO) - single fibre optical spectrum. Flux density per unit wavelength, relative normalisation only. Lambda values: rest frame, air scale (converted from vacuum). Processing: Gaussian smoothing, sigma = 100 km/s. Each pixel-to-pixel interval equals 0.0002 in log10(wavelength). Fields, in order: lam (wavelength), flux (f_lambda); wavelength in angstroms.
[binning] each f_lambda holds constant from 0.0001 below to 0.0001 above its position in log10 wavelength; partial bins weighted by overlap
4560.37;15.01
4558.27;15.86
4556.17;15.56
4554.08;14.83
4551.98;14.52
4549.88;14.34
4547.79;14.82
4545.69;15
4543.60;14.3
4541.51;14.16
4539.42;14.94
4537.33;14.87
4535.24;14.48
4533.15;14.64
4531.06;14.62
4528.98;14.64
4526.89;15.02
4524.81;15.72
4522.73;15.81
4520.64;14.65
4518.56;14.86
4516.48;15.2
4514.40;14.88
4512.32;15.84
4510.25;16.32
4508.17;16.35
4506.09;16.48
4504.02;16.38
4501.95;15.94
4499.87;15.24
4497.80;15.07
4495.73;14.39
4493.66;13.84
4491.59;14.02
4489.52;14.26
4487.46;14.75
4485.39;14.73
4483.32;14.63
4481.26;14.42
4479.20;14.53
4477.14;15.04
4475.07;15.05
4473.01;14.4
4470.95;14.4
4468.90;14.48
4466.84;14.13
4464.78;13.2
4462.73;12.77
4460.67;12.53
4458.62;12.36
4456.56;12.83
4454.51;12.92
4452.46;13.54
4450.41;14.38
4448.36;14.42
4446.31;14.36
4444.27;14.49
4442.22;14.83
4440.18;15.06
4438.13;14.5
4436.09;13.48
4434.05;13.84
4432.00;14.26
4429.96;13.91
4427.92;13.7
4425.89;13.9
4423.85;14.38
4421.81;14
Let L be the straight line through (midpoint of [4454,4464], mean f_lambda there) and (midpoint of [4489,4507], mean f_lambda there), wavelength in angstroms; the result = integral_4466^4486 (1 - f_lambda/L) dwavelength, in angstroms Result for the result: -1.25 angstroms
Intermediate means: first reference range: 12.7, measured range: 14.6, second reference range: 15.1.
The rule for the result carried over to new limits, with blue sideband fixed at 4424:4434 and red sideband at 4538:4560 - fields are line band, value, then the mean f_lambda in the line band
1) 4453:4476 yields 1.1 angstroms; 13.5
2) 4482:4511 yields -1.4 angstroms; 15.2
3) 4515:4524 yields -0.3 angstroms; 15.1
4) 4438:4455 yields -0.3 angstroms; 14.3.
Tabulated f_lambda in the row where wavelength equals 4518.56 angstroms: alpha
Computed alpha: 14.86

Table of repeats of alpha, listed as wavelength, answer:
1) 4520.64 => 14.65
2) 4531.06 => 14.62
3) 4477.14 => 15.04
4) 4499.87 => 15.24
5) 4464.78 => 13.2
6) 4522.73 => 15.81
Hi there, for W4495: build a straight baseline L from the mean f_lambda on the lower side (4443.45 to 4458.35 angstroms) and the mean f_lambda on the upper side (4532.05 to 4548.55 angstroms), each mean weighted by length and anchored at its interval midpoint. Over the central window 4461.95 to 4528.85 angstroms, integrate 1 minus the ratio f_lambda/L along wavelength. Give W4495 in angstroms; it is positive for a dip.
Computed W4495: -3.30 angstroms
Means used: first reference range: 13.8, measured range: 14.9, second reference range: 14.6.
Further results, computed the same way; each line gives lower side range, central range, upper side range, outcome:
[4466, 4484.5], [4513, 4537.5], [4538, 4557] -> -0.5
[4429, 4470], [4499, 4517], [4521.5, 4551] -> -1.7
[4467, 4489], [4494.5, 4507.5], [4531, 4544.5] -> -0.9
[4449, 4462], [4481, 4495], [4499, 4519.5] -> 0.3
